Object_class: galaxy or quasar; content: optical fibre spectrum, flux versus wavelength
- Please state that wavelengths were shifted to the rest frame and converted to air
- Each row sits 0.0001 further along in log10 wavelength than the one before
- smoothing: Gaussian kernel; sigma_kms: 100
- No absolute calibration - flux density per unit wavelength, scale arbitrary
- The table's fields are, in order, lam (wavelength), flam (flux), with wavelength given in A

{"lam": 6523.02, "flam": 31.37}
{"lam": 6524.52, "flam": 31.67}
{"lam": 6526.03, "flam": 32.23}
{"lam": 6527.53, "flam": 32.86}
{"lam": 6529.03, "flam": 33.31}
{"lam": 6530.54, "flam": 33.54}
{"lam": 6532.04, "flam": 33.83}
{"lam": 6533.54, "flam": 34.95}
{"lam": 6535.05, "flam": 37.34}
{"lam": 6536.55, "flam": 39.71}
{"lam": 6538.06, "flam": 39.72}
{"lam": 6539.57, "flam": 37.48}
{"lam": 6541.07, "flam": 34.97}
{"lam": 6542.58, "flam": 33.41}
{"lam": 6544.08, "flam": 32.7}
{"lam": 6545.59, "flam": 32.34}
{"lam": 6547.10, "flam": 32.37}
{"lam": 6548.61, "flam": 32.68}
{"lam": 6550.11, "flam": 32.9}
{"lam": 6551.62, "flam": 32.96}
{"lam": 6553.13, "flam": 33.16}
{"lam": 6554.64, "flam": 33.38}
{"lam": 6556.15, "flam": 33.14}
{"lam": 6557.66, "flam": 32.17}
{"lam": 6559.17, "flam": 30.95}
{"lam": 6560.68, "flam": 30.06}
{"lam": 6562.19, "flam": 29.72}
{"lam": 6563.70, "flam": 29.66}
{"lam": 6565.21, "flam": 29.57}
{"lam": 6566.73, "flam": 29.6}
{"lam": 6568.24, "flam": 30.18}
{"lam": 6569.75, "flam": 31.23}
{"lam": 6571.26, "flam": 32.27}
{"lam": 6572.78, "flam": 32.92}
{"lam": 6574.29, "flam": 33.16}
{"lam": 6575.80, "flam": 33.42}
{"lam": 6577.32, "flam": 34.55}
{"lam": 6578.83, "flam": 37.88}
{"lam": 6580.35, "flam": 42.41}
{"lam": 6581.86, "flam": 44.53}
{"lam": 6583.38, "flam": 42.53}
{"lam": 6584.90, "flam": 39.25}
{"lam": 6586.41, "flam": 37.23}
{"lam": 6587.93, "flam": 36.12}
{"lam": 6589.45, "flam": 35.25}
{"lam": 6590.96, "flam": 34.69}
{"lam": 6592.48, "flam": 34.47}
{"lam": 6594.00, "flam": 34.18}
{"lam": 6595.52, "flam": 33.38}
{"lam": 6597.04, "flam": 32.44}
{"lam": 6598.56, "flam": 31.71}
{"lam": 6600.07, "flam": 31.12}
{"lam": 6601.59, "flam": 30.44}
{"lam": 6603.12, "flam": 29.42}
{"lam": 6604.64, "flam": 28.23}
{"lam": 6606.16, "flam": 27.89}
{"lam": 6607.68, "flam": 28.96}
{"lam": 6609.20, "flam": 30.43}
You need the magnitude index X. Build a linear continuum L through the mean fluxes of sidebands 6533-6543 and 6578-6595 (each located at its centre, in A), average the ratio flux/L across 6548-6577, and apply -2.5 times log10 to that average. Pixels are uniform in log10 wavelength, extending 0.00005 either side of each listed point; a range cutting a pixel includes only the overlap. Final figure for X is 0.178 mag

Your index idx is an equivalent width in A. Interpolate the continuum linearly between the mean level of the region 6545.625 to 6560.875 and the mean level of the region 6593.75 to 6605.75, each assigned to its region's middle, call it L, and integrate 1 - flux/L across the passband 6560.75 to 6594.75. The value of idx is -3.1 A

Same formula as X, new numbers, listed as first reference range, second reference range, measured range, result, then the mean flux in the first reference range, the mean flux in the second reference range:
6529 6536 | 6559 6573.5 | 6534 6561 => -0.03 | 34.9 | 30.6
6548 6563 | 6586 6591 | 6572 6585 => -0.09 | 32.1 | 35.9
